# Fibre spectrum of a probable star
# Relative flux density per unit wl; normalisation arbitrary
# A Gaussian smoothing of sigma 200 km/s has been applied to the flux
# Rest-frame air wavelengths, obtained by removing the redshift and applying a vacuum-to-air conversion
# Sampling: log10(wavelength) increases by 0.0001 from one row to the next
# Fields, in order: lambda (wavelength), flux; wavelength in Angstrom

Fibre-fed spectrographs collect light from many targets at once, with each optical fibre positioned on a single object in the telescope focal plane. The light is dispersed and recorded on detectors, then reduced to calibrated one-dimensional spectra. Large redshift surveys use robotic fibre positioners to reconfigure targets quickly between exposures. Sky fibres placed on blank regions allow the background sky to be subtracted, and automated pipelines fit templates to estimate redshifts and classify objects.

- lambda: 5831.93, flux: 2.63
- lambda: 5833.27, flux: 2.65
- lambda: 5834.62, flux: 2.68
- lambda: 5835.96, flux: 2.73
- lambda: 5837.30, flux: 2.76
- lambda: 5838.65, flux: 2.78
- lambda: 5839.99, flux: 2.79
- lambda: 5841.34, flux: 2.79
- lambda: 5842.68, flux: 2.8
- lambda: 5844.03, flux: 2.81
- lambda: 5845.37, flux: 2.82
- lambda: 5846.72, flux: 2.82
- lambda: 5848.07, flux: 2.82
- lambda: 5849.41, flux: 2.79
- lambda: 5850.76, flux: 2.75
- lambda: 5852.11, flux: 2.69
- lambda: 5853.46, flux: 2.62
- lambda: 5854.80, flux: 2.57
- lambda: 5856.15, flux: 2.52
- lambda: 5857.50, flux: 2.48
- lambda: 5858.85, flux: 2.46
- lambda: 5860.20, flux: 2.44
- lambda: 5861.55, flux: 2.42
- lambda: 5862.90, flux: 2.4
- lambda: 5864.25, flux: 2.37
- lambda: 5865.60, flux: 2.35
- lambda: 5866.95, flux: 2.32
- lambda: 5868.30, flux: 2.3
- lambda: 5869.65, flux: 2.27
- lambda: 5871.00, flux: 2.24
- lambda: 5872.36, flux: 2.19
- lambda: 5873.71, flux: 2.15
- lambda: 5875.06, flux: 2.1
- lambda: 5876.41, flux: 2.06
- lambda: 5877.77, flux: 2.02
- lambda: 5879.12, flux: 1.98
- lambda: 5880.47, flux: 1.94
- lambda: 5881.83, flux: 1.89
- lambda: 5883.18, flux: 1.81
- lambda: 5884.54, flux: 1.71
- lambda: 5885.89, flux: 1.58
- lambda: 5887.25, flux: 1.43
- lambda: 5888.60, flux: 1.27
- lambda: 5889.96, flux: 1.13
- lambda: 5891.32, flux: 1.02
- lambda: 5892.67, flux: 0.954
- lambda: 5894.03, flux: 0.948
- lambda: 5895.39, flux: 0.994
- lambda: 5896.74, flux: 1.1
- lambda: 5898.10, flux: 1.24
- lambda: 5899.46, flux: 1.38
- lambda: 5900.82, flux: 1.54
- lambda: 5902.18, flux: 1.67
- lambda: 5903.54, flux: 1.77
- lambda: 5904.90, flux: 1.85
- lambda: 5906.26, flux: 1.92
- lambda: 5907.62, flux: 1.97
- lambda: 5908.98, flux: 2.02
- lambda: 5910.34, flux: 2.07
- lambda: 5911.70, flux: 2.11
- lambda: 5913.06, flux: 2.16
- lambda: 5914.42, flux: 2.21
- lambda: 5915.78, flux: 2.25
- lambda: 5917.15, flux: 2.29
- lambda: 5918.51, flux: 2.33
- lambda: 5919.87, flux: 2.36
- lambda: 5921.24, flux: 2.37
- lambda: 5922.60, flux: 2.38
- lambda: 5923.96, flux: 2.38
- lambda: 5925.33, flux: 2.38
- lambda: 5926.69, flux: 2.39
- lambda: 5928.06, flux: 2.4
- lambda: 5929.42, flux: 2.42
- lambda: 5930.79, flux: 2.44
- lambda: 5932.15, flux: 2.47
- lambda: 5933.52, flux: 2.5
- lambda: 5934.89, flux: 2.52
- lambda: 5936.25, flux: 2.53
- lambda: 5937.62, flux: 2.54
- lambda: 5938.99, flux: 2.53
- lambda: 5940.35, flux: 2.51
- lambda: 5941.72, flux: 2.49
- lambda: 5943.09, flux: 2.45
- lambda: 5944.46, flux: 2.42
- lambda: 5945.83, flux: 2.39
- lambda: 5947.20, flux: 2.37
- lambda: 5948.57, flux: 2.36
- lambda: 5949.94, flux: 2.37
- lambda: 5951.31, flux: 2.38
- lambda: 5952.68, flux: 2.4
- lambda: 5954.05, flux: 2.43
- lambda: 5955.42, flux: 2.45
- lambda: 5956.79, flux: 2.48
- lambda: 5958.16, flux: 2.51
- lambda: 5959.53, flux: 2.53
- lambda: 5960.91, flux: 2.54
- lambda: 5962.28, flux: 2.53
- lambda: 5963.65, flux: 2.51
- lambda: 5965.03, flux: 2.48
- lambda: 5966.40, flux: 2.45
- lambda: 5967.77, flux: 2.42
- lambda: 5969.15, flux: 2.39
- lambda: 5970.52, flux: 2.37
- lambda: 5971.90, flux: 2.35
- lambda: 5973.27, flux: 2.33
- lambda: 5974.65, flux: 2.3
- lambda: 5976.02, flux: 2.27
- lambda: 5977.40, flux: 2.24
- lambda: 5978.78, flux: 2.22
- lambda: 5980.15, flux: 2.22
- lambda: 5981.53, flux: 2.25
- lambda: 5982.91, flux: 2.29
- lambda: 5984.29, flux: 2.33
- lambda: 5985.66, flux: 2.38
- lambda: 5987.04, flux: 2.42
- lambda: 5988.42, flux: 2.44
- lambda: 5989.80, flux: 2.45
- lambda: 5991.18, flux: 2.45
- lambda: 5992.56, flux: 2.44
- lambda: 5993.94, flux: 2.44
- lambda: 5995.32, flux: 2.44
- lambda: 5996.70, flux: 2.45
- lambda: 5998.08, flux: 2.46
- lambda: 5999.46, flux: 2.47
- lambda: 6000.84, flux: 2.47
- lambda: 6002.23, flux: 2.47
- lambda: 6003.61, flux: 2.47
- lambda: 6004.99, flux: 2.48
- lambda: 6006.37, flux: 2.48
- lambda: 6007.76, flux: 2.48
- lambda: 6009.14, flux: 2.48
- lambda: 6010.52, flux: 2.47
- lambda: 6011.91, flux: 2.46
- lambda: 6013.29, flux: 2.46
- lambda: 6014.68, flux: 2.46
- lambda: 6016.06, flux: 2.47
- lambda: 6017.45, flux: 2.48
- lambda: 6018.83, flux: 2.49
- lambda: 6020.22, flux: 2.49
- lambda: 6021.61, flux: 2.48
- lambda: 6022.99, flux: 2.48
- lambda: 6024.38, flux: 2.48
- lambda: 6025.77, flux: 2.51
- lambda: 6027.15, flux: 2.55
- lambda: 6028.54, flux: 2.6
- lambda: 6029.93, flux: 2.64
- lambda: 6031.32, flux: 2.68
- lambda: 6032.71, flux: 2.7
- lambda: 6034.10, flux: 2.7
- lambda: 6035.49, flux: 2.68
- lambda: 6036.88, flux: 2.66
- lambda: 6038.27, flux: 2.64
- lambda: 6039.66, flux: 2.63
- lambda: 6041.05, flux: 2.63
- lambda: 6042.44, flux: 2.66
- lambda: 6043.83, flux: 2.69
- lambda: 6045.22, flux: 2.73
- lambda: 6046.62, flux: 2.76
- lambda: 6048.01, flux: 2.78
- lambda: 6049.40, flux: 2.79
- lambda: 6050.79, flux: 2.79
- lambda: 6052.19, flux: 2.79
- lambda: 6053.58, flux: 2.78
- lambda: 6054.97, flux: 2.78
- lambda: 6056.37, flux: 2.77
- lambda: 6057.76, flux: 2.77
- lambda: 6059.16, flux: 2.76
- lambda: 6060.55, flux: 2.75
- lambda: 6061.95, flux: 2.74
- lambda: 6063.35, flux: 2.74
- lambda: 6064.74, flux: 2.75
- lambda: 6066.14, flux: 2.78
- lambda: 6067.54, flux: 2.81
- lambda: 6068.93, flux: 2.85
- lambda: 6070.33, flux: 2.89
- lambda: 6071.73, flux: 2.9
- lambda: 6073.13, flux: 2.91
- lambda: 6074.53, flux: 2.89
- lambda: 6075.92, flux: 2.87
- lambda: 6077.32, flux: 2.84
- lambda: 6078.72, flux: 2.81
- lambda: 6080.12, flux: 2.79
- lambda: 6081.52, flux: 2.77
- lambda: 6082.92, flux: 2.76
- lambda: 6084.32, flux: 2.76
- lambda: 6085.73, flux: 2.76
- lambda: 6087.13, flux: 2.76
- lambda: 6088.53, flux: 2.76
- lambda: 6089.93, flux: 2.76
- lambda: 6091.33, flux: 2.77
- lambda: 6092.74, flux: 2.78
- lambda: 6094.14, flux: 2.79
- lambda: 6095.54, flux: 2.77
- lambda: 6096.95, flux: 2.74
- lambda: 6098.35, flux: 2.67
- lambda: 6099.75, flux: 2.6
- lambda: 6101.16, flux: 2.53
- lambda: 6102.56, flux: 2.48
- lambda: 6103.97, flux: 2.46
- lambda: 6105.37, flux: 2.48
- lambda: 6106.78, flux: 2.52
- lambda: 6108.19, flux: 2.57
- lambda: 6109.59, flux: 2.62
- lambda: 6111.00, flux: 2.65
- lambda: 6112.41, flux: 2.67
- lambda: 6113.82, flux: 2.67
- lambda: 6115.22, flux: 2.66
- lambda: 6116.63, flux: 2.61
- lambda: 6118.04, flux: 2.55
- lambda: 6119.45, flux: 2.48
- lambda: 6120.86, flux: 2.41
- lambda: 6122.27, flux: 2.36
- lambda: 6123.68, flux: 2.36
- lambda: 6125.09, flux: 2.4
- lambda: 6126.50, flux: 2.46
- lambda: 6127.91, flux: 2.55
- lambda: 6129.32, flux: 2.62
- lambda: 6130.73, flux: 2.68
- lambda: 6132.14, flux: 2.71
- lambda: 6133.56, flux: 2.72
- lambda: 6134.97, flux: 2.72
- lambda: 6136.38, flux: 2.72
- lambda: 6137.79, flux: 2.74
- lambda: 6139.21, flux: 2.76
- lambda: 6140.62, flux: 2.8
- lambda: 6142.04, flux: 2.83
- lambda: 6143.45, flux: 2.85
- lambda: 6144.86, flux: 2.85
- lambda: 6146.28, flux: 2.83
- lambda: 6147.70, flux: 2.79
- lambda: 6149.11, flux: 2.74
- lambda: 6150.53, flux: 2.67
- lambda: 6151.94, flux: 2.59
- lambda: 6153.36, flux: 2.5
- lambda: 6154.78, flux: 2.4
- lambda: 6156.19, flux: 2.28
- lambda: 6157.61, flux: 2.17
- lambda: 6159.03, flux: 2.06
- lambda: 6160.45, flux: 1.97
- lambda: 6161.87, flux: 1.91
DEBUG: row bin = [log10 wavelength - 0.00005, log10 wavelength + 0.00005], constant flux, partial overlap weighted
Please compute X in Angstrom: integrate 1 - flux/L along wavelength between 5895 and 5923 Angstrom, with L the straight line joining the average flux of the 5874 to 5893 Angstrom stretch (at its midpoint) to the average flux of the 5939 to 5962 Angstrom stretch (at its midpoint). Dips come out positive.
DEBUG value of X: 0.9 Angstrom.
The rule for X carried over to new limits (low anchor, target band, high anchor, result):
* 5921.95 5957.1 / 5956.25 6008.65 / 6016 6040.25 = 1.9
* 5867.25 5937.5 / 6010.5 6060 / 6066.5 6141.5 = -4.1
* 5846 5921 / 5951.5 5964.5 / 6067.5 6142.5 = -1.4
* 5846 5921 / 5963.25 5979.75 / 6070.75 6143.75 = -0.6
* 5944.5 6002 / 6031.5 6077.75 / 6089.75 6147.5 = -4.2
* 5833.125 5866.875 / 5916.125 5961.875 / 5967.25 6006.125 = 0.7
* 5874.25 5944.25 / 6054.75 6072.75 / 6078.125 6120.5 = -1.8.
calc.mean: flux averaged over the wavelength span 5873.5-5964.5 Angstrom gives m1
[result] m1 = 2.09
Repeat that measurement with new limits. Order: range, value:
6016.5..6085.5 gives 2.71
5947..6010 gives 2.41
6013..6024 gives 2.48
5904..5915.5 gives 2.04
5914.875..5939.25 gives 2.41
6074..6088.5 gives 2.8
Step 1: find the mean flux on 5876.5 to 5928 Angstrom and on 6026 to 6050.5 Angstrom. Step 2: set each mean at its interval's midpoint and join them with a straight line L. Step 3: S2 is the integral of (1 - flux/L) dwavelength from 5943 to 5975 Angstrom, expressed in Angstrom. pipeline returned -3.7 Angstrom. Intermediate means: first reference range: 1.82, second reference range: 2.68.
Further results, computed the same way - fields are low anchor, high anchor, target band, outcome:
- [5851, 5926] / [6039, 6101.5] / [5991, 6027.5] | 0.5 Angstrom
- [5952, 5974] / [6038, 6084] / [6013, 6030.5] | 0.9 Angstrom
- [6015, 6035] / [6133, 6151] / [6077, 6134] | 1.4 Angstrom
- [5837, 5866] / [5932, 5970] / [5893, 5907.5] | 6.3 Angstrom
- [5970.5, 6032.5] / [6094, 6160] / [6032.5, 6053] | -1.8 Angstrom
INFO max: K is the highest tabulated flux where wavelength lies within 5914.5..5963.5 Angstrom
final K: 2.54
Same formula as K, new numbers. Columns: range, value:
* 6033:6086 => 2.91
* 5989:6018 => 2.48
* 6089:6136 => 2.79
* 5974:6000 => 2.47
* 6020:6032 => 2.68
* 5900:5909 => 2.02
